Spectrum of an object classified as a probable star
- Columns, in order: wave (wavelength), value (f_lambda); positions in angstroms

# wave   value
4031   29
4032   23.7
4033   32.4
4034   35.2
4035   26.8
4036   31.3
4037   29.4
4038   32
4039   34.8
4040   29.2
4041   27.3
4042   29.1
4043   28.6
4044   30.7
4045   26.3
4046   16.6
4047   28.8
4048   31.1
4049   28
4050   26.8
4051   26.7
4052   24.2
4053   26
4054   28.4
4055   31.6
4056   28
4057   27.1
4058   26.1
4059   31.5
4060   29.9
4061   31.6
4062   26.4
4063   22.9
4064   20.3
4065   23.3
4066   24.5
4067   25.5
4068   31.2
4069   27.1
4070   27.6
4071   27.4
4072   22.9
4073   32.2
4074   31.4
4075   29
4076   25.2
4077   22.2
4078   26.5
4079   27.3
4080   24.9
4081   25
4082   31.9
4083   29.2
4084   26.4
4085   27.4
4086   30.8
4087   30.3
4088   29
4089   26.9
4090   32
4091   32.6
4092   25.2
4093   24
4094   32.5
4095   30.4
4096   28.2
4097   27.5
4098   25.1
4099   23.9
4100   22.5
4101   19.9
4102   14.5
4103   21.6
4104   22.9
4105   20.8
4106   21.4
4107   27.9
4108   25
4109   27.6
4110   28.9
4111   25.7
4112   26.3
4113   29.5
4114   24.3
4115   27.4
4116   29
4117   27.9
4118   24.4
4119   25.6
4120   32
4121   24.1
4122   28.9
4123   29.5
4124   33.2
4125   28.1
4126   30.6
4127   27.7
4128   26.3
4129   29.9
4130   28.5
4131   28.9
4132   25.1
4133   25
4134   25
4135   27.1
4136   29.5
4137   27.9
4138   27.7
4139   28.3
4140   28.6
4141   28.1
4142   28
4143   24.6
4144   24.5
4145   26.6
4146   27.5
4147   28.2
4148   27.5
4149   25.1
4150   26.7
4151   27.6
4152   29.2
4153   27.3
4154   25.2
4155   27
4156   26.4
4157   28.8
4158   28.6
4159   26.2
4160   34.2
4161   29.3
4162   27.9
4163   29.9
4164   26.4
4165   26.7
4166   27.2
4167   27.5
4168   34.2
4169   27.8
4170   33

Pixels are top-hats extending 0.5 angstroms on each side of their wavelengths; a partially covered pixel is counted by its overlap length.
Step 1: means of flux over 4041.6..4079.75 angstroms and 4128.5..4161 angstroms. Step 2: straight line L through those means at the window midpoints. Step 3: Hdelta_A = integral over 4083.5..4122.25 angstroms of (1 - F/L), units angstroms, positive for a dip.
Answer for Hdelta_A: 1.26 angstroms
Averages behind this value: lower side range 27.1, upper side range 27.5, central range 26.4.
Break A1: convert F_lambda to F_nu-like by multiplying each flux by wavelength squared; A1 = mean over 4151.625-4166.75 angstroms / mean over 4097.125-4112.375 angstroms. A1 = 1.21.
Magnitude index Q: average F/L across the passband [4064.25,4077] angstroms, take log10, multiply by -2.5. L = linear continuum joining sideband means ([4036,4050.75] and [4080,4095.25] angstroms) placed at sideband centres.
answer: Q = 0.068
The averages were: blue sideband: 28.5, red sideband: 28.8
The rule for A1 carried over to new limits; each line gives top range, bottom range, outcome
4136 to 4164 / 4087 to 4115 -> 1.09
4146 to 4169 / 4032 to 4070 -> 1.06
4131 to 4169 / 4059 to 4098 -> 1.04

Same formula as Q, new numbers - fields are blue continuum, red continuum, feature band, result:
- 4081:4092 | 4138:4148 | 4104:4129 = 0.04 mag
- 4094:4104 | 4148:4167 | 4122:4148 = -0.06 mag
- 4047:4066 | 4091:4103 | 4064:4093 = -0.06 mag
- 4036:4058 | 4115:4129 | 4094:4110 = 0.16 mag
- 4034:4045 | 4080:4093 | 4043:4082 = 0.09 mag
